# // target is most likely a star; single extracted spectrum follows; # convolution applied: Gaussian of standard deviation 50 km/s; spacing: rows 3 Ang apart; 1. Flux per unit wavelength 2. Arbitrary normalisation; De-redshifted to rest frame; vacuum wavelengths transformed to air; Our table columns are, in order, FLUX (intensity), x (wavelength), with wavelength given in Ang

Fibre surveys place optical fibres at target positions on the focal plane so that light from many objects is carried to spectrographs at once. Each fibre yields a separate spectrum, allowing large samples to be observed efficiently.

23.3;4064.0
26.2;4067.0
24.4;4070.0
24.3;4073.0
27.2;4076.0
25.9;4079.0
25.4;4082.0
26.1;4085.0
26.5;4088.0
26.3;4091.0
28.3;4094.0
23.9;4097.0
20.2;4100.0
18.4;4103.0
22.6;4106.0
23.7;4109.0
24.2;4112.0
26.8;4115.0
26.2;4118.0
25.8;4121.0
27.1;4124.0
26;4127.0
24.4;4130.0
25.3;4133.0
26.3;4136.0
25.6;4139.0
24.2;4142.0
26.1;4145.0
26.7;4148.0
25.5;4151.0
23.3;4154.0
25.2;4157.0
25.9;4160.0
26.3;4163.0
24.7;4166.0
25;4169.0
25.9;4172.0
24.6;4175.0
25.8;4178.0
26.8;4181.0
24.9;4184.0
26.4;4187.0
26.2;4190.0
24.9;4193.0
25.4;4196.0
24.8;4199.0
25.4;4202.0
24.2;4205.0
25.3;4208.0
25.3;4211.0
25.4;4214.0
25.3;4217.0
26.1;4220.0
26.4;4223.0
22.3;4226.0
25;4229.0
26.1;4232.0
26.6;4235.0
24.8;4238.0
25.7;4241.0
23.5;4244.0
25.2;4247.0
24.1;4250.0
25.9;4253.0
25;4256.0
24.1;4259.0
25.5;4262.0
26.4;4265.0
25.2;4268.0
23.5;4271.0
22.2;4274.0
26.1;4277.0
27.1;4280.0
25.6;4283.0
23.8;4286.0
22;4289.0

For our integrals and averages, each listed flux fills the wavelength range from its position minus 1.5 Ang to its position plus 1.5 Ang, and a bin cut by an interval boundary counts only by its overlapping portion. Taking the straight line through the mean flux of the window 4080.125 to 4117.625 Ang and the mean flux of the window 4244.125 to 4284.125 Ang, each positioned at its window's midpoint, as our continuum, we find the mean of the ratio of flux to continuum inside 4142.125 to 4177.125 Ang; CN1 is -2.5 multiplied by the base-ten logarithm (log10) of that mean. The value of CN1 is -0.030 mag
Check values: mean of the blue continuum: 24.4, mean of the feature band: 25.3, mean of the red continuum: 25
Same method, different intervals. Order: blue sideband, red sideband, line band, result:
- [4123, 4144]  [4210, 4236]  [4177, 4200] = -0.01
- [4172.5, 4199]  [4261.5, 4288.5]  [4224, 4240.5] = 0.01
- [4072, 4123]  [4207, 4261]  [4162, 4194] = -0.03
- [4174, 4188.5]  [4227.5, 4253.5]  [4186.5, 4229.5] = 0.01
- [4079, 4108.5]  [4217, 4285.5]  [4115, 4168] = -0.05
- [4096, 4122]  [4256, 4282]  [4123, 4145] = -0.08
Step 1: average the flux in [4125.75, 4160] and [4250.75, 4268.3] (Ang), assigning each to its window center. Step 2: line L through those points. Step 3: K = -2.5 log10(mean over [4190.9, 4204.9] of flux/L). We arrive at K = 0.01 mag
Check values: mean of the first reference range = 25.3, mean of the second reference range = 25.3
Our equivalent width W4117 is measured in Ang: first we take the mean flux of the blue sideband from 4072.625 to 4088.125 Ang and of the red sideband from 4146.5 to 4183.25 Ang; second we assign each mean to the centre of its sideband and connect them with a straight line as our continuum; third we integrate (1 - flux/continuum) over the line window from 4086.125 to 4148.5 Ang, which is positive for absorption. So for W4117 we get 1.9 Ang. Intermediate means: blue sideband 26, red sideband 25.5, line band 25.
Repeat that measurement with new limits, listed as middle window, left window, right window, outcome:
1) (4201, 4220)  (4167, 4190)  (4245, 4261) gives 0.1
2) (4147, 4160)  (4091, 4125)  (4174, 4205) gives -0.1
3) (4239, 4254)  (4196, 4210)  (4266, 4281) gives 0.0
